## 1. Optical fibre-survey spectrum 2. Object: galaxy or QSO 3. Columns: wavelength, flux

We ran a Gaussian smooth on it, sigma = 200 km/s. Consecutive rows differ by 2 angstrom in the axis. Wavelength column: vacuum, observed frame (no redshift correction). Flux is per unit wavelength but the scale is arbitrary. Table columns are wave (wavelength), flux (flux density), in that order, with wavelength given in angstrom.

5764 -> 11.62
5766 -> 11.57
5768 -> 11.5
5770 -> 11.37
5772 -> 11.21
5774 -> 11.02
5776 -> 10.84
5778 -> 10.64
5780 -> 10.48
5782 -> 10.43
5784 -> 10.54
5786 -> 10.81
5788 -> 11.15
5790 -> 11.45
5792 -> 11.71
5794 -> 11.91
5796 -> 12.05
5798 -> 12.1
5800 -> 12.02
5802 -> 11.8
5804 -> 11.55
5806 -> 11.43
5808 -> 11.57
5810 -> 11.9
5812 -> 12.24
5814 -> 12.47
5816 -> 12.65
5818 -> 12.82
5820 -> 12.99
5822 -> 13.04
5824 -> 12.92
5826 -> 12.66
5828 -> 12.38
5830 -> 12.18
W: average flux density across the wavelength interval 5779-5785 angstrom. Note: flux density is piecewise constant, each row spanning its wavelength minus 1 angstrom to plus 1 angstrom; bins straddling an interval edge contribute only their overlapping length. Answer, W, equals 10.5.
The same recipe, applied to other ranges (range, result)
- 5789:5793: 11.6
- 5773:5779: 10.8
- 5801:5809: 11.6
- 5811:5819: 12.5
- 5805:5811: 11.6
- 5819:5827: 12.9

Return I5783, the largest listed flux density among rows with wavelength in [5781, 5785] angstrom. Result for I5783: 10.54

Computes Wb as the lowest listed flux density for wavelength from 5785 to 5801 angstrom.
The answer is 10.81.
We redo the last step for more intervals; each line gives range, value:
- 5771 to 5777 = 10.84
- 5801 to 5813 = 11.43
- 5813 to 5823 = 12.47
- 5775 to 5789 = 10.43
